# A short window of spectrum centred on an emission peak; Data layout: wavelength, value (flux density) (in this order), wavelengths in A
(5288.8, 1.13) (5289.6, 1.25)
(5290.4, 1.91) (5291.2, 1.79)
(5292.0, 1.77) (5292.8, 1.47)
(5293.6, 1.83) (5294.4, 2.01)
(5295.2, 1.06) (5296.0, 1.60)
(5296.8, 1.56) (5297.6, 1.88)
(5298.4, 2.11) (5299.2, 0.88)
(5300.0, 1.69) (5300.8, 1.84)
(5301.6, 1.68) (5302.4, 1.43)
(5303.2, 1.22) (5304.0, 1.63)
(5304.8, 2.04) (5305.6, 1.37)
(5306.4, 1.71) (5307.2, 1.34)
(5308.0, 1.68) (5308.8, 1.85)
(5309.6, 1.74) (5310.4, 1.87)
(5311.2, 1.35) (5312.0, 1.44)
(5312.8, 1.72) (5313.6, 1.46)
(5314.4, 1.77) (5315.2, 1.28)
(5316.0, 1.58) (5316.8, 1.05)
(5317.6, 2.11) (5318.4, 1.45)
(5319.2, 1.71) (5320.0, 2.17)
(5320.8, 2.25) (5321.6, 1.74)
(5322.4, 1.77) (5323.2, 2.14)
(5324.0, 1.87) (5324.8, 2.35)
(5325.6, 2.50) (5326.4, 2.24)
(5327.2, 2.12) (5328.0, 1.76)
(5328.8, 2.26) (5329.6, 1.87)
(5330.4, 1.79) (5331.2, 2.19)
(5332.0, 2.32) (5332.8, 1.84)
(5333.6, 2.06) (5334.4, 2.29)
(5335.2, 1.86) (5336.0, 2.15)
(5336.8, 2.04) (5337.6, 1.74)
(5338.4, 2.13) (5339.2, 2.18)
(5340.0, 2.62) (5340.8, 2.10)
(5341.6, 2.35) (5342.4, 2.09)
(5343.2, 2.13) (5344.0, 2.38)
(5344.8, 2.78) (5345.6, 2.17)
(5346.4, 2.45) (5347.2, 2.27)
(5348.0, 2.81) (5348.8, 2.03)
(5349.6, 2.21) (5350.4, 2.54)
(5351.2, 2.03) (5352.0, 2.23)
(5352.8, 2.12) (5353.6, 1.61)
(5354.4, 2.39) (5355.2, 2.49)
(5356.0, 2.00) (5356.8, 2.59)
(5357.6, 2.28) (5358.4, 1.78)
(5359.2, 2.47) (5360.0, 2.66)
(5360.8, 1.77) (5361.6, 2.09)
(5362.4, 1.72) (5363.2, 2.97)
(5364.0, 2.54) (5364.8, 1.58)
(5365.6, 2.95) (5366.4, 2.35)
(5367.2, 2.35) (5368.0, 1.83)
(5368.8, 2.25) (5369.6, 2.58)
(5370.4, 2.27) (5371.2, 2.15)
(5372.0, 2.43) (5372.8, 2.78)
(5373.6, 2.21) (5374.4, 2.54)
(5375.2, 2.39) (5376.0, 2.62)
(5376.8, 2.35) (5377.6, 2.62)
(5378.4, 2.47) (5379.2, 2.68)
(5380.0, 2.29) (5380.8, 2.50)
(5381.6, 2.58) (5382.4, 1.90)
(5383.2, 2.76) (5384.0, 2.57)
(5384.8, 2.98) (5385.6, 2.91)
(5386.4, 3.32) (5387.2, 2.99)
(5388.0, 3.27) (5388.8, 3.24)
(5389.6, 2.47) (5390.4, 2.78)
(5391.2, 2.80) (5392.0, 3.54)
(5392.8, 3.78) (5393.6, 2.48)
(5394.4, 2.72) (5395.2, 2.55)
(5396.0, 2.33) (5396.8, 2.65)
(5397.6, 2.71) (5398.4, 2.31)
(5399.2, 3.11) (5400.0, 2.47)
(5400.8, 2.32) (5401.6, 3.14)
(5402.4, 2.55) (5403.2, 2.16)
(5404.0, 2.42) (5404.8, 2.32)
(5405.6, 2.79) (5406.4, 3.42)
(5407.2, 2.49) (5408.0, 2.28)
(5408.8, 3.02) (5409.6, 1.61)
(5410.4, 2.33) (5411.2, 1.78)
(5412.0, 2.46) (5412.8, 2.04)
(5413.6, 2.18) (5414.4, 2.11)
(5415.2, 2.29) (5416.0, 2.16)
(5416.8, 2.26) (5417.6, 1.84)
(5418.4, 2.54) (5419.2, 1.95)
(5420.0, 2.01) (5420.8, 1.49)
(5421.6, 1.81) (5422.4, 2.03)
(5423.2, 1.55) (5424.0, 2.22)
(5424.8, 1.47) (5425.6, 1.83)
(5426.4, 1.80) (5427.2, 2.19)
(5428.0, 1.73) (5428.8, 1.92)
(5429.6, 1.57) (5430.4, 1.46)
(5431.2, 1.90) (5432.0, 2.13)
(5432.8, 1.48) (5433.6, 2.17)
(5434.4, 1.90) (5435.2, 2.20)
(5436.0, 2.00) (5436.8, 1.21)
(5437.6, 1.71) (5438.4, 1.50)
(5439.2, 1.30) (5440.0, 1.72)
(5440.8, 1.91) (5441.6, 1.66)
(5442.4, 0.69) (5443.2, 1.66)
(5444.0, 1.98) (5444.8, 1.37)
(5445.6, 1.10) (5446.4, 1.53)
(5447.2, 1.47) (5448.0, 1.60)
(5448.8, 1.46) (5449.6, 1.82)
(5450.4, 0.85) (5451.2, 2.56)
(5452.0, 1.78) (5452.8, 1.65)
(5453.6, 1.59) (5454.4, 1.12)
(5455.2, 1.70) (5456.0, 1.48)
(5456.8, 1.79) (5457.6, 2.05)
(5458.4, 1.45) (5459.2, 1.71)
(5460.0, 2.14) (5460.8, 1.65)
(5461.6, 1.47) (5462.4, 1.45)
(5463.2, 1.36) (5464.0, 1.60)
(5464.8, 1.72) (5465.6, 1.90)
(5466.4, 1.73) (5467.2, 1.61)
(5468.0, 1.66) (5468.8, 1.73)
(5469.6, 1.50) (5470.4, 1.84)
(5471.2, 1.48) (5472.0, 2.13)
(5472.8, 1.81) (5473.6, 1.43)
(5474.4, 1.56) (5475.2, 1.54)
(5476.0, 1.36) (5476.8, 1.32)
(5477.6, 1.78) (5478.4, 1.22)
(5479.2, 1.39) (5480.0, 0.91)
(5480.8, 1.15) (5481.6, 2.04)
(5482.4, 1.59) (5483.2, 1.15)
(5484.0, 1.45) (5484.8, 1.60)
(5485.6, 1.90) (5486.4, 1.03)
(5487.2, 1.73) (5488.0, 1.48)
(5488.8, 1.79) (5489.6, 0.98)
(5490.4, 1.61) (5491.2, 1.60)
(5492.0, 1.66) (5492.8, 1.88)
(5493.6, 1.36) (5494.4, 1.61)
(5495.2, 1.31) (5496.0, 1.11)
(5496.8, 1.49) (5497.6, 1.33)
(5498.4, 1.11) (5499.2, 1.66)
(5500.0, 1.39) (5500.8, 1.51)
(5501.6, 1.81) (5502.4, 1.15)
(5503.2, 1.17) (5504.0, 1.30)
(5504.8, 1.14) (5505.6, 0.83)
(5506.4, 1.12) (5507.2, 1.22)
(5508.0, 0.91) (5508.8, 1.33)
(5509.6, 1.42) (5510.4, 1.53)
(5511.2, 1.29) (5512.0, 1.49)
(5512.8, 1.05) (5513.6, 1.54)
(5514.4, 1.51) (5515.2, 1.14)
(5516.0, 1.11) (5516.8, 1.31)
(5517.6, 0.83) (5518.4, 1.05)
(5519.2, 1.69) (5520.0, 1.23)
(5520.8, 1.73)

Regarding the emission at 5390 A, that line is C III] 1909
